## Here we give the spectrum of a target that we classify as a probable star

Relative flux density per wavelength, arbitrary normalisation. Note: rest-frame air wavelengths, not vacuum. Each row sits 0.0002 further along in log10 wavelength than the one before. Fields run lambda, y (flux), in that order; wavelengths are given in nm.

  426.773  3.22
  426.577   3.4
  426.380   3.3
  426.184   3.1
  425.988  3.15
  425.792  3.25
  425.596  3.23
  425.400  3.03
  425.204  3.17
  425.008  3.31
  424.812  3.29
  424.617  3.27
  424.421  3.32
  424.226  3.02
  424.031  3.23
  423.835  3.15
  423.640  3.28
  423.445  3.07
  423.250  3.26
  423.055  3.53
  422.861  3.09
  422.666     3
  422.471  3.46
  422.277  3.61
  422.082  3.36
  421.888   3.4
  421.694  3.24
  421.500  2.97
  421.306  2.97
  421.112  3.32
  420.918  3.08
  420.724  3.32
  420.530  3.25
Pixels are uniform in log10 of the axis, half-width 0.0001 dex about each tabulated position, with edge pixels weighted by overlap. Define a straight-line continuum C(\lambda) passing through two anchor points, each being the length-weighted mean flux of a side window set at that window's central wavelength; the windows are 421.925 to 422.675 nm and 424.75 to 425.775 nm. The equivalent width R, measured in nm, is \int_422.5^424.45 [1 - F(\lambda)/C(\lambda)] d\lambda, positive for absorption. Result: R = 0.07 nm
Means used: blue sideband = 3.4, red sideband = 3.2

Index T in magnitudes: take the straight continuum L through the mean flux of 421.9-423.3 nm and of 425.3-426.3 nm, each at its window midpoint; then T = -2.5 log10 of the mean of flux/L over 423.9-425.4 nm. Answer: 0.00 mag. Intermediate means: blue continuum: 3.34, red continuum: 3.16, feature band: 3.21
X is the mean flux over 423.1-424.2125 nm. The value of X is 3.2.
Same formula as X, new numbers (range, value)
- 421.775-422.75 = 3.37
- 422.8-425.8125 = 3.22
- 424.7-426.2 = 3.2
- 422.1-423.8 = 3.29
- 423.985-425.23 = 3.23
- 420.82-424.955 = 3.24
